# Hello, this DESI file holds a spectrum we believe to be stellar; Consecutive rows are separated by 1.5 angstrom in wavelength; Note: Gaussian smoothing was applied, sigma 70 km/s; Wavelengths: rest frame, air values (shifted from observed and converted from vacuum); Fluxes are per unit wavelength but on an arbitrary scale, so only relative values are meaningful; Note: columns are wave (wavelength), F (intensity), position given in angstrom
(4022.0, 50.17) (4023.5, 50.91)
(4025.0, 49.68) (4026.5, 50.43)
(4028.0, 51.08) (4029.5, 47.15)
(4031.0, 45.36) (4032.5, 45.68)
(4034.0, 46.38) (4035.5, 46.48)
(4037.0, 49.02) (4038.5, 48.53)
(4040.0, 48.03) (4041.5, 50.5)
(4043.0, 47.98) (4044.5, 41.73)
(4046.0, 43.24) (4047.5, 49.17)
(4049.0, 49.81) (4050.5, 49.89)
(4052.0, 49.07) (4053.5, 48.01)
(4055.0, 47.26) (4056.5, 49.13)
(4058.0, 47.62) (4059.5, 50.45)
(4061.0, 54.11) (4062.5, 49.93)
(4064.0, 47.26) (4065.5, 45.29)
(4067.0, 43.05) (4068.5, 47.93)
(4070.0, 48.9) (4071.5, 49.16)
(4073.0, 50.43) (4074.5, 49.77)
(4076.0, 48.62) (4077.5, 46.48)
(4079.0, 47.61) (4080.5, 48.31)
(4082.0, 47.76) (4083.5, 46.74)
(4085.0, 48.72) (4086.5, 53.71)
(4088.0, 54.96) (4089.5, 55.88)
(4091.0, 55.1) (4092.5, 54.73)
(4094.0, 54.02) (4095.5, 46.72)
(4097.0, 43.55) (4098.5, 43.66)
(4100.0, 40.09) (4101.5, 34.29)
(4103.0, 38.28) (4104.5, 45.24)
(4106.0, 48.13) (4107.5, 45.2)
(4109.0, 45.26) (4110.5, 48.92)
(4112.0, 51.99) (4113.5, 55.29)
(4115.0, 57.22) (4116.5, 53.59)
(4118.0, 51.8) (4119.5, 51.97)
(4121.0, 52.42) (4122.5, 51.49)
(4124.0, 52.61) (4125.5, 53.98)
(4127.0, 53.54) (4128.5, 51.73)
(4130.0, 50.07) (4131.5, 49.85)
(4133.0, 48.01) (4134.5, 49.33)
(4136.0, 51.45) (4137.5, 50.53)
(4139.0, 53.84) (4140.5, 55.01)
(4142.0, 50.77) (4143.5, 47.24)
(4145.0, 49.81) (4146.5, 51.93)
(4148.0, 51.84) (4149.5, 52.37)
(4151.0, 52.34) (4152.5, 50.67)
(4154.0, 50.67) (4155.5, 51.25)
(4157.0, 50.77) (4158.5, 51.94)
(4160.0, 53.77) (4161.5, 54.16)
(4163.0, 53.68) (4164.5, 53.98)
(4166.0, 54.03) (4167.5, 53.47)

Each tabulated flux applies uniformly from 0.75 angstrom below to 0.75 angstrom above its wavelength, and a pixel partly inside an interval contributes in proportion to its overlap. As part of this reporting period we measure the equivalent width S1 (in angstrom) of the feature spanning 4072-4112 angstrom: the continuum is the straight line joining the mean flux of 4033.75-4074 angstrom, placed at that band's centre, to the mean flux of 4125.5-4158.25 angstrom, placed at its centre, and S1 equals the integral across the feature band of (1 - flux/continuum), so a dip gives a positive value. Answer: 1.3 angstrom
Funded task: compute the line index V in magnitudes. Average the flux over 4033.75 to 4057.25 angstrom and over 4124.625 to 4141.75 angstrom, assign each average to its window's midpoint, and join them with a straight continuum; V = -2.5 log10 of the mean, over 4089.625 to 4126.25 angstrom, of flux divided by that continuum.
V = 0.03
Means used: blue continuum 47.8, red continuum 51.6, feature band 49.1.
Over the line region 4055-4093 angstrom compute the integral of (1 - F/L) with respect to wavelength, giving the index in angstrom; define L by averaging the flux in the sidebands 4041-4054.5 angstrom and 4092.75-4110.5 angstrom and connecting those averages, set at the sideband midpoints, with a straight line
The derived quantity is -2.9 angstrom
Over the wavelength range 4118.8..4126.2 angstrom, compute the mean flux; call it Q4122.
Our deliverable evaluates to 52.5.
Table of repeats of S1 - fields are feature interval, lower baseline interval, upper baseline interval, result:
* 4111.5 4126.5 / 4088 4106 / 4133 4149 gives -1.3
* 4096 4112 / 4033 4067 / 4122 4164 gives 2.0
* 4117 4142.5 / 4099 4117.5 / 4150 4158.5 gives -1.4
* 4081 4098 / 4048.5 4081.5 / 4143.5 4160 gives -0.6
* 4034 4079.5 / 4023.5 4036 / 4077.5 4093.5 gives 1.3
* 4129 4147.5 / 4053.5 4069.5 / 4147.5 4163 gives 0.2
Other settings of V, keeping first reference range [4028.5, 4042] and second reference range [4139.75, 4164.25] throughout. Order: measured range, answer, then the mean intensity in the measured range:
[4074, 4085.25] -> 0.03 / 47.9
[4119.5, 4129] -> -0.04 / 52.6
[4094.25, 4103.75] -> 0.19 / 41.8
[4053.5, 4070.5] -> 0.00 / 48.2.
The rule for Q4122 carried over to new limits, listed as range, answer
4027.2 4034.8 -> 47.1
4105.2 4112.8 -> 47.9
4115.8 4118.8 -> 52.7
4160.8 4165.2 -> 53.9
